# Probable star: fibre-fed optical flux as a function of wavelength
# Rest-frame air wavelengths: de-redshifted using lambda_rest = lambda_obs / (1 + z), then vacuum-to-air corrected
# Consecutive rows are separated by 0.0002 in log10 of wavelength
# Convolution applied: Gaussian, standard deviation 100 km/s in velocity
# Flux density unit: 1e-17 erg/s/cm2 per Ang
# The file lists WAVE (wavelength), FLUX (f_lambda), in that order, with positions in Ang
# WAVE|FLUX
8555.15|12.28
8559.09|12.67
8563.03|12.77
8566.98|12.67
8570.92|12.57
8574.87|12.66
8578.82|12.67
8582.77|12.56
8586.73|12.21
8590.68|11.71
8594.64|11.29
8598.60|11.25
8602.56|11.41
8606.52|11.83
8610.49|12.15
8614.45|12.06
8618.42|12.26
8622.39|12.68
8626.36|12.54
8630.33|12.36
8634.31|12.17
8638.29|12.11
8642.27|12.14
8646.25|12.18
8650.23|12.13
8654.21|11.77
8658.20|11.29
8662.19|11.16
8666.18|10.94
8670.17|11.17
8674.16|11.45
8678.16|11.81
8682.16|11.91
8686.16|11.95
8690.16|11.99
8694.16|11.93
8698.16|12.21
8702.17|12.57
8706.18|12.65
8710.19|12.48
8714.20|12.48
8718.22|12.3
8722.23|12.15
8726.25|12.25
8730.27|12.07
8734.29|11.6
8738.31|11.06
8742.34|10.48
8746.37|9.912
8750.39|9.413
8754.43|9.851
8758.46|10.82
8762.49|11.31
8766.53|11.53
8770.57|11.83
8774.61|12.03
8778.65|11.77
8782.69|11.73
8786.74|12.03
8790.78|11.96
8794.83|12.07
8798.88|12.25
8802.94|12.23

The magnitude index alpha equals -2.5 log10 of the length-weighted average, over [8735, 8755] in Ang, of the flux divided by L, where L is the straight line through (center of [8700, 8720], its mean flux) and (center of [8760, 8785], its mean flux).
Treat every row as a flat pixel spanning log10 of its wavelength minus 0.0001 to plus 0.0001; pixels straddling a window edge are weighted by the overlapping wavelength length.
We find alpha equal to 0.17 mag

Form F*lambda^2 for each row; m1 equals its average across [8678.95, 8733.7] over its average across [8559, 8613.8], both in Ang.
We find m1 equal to 1.0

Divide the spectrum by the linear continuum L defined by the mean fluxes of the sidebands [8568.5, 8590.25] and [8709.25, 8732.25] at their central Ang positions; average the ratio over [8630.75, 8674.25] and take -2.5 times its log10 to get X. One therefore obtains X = 0.060 mag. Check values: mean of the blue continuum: 12.5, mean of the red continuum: 12.3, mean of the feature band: 11.7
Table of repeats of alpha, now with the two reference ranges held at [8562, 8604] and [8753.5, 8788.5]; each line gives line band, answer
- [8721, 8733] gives -0.044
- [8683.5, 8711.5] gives -0.045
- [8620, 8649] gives -0.030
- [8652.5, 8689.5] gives 0.031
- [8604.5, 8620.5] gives -0.003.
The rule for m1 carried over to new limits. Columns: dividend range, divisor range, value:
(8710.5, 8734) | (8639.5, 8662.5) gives 1.05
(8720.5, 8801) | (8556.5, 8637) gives 0.97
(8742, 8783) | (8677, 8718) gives 0.91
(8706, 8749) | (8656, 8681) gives 1.05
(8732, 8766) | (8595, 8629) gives 0.91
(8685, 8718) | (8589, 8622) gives 1.07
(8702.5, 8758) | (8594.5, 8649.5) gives 0.97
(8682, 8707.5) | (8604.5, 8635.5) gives 1.01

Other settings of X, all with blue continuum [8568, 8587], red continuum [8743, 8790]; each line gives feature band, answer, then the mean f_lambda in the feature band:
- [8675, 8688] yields -0.01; 11.8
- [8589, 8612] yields 0.07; 11.6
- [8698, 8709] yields -0.08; 12.5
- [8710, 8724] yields -0.08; 12.3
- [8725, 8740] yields -0.03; 11.7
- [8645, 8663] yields 0.02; 11.7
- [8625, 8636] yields -0.02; 12.3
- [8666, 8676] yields 0.06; 11.2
